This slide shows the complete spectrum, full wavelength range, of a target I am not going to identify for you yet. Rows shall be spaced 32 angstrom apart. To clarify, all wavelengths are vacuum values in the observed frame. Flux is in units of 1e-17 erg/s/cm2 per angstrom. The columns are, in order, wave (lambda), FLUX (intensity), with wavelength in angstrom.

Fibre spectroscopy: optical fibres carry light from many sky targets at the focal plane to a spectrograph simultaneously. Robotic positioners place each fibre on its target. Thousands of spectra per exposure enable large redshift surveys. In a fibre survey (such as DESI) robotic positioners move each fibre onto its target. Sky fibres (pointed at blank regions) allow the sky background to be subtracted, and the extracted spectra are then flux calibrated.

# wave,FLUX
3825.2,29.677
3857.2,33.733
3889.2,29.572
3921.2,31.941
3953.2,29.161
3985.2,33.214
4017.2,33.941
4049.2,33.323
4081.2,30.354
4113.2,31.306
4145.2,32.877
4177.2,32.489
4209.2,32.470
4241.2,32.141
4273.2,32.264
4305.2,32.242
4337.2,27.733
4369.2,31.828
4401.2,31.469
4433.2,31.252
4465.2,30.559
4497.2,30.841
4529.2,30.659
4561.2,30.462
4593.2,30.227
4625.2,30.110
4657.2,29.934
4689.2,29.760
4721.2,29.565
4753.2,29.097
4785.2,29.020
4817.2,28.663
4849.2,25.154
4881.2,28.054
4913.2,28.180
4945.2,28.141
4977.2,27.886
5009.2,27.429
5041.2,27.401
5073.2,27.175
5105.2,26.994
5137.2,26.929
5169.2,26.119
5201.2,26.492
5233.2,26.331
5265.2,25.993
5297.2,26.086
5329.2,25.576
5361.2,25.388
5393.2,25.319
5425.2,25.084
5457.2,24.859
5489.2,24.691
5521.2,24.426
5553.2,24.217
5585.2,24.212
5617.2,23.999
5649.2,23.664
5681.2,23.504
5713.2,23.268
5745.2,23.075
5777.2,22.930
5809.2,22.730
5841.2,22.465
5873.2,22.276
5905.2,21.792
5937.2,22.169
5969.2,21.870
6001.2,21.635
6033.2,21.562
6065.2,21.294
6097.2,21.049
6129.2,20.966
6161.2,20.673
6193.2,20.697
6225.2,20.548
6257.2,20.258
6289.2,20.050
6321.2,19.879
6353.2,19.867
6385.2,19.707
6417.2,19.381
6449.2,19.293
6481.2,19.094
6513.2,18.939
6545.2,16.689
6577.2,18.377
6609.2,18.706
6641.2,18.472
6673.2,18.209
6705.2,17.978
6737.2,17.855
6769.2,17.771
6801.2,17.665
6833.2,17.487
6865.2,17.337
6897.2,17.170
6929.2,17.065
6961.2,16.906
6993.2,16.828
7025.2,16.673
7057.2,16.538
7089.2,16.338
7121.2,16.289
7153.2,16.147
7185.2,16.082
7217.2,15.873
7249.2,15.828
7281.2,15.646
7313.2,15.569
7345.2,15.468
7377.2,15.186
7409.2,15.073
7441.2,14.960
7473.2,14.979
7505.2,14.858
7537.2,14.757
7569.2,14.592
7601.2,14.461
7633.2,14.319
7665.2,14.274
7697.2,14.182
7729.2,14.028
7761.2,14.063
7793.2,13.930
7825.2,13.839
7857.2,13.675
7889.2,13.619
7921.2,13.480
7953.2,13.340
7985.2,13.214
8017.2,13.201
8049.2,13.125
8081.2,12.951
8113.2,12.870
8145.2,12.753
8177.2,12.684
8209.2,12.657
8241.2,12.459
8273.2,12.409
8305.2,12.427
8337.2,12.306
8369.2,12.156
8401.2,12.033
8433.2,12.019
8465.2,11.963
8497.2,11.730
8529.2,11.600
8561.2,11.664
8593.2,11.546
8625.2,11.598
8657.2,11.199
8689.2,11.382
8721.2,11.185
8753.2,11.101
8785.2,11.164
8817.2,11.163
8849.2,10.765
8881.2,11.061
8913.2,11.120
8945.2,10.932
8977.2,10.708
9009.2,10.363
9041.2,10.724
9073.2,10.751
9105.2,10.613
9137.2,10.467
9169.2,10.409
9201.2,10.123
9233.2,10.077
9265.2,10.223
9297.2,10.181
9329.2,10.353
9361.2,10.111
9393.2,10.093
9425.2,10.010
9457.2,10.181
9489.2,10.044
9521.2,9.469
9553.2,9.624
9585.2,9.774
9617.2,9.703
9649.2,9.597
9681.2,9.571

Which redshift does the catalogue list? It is -0.002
